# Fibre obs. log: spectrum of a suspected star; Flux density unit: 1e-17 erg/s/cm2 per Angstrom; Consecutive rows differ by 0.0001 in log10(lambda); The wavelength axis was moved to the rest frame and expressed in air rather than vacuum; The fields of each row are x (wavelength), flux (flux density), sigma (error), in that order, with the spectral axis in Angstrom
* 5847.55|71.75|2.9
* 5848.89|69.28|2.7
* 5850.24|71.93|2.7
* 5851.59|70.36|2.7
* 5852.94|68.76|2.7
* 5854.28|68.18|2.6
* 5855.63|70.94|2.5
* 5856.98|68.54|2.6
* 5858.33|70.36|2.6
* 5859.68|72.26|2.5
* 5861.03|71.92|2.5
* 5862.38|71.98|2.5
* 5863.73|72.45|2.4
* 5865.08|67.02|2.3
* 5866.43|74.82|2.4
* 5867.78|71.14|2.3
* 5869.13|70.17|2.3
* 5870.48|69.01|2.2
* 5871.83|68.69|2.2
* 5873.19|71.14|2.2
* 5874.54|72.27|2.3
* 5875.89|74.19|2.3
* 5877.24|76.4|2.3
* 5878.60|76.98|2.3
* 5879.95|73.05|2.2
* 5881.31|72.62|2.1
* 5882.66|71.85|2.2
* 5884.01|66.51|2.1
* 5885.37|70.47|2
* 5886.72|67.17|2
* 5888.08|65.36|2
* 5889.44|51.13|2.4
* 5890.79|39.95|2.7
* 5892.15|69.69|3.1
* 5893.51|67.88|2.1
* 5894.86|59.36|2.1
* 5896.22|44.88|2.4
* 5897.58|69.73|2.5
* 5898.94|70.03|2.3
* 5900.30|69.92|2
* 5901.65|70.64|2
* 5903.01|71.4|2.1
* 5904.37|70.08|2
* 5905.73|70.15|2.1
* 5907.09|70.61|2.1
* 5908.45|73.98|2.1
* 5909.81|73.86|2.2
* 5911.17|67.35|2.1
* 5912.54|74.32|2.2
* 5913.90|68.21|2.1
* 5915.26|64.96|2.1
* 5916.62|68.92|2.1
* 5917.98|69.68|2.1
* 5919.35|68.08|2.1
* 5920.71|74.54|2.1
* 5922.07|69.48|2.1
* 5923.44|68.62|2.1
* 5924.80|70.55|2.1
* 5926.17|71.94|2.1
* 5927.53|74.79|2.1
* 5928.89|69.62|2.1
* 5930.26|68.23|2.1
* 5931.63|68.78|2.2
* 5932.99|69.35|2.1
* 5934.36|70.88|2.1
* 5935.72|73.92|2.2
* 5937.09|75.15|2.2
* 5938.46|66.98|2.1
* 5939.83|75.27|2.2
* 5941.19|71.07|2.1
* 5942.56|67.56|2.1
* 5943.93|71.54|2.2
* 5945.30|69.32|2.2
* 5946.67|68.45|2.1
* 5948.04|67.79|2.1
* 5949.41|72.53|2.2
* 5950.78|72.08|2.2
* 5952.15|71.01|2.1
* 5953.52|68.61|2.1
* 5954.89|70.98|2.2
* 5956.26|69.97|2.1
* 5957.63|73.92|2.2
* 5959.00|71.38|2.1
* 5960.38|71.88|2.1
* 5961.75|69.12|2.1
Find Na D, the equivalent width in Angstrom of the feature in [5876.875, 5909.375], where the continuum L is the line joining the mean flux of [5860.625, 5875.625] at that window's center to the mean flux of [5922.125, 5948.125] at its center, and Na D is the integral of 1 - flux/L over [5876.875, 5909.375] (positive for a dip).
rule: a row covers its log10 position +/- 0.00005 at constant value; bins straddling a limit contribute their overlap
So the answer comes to 1.8 Angstrom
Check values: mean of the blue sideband 71.1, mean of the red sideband 70.5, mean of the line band 67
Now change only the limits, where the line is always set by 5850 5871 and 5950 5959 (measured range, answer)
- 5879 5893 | 1.1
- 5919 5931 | 0.0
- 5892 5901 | 0.8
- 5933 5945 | 0.0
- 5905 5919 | 0.2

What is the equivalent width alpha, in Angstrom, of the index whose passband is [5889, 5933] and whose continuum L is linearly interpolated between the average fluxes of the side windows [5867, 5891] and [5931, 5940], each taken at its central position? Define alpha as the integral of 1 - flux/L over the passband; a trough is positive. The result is 1.6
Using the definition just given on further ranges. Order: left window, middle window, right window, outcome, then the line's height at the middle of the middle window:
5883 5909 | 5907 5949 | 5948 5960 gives -1.2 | 68.5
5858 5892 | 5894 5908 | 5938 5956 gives 0.6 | 69.6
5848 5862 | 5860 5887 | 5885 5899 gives -2.5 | 65.6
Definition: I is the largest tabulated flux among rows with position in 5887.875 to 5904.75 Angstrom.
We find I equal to 71.4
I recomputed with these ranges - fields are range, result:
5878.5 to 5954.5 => 76.98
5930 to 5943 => 75.27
